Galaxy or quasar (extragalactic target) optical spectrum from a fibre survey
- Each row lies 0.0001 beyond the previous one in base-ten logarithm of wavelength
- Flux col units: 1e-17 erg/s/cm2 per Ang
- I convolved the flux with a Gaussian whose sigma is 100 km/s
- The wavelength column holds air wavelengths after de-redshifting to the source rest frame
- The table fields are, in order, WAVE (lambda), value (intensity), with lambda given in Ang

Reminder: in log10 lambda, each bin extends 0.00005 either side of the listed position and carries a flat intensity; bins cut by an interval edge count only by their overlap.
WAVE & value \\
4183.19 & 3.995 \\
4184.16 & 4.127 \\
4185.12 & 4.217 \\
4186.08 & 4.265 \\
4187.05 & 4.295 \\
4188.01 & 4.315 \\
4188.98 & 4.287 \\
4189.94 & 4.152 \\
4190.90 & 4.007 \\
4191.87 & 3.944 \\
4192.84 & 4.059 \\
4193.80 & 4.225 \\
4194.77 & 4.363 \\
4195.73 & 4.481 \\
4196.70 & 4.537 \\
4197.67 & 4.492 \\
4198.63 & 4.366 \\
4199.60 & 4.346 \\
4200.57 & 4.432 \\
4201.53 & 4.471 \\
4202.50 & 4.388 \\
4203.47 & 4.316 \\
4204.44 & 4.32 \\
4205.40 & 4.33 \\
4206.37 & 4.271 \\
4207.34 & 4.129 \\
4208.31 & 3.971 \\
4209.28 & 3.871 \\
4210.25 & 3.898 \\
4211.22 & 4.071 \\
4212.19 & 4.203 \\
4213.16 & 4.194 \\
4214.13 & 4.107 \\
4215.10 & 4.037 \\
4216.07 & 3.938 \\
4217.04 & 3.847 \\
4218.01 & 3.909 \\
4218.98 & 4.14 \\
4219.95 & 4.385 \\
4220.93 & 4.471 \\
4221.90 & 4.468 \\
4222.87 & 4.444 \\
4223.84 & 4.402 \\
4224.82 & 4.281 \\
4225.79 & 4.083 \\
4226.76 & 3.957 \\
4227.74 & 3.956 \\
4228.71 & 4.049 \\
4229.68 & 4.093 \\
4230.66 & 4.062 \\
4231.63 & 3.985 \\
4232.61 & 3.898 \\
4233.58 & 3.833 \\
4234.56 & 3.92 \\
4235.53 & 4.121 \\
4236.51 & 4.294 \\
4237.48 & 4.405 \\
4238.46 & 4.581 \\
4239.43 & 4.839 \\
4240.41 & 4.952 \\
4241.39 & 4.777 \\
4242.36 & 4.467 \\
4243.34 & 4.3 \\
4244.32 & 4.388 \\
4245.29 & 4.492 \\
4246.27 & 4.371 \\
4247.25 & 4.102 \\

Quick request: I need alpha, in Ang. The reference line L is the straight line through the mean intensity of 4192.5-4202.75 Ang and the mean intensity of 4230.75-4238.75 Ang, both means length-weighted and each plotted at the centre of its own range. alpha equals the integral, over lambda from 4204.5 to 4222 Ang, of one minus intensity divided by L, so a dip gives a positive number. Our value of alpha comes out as 0.6 Ang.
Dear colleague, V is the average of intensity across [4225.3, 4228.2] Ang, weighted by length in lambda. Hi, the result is 4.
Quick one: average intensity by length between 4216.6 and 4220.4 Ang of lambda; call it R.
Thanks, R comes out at 4.07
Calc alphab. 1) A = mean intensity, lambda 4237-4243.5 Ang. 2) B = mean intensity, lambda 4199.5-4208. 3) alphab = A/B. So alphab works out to 1.1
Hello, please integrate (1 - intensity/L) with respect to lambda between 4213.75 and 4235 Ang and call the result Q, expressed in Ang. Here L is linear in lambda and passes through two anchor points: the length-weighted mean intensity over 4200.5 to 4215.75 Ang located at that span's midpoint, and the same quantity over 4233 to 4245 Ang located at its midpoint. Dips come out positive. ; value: 1.0 Ang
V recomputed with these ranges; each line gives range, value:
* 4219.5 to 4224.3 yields 4.43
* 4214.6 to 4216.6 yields 3.99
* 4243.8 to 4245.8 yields 4.44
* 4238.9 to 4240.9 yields 4.89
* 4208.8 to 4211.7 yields 3.95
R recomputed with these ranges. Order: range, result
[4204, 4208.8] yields 4.21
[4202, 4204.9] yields 4.33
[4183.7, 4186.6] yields 4.21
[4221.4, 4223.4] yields 4.47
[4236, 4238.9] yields 4.42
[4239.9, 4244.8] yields 4.57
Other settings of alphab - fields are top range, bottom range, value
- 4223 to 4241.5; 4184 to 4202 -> 0.99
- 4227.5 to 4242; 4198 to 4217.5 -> 1.02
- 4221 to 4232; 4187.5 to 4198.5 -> 0.98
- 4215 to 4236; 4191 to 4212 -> 0.97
